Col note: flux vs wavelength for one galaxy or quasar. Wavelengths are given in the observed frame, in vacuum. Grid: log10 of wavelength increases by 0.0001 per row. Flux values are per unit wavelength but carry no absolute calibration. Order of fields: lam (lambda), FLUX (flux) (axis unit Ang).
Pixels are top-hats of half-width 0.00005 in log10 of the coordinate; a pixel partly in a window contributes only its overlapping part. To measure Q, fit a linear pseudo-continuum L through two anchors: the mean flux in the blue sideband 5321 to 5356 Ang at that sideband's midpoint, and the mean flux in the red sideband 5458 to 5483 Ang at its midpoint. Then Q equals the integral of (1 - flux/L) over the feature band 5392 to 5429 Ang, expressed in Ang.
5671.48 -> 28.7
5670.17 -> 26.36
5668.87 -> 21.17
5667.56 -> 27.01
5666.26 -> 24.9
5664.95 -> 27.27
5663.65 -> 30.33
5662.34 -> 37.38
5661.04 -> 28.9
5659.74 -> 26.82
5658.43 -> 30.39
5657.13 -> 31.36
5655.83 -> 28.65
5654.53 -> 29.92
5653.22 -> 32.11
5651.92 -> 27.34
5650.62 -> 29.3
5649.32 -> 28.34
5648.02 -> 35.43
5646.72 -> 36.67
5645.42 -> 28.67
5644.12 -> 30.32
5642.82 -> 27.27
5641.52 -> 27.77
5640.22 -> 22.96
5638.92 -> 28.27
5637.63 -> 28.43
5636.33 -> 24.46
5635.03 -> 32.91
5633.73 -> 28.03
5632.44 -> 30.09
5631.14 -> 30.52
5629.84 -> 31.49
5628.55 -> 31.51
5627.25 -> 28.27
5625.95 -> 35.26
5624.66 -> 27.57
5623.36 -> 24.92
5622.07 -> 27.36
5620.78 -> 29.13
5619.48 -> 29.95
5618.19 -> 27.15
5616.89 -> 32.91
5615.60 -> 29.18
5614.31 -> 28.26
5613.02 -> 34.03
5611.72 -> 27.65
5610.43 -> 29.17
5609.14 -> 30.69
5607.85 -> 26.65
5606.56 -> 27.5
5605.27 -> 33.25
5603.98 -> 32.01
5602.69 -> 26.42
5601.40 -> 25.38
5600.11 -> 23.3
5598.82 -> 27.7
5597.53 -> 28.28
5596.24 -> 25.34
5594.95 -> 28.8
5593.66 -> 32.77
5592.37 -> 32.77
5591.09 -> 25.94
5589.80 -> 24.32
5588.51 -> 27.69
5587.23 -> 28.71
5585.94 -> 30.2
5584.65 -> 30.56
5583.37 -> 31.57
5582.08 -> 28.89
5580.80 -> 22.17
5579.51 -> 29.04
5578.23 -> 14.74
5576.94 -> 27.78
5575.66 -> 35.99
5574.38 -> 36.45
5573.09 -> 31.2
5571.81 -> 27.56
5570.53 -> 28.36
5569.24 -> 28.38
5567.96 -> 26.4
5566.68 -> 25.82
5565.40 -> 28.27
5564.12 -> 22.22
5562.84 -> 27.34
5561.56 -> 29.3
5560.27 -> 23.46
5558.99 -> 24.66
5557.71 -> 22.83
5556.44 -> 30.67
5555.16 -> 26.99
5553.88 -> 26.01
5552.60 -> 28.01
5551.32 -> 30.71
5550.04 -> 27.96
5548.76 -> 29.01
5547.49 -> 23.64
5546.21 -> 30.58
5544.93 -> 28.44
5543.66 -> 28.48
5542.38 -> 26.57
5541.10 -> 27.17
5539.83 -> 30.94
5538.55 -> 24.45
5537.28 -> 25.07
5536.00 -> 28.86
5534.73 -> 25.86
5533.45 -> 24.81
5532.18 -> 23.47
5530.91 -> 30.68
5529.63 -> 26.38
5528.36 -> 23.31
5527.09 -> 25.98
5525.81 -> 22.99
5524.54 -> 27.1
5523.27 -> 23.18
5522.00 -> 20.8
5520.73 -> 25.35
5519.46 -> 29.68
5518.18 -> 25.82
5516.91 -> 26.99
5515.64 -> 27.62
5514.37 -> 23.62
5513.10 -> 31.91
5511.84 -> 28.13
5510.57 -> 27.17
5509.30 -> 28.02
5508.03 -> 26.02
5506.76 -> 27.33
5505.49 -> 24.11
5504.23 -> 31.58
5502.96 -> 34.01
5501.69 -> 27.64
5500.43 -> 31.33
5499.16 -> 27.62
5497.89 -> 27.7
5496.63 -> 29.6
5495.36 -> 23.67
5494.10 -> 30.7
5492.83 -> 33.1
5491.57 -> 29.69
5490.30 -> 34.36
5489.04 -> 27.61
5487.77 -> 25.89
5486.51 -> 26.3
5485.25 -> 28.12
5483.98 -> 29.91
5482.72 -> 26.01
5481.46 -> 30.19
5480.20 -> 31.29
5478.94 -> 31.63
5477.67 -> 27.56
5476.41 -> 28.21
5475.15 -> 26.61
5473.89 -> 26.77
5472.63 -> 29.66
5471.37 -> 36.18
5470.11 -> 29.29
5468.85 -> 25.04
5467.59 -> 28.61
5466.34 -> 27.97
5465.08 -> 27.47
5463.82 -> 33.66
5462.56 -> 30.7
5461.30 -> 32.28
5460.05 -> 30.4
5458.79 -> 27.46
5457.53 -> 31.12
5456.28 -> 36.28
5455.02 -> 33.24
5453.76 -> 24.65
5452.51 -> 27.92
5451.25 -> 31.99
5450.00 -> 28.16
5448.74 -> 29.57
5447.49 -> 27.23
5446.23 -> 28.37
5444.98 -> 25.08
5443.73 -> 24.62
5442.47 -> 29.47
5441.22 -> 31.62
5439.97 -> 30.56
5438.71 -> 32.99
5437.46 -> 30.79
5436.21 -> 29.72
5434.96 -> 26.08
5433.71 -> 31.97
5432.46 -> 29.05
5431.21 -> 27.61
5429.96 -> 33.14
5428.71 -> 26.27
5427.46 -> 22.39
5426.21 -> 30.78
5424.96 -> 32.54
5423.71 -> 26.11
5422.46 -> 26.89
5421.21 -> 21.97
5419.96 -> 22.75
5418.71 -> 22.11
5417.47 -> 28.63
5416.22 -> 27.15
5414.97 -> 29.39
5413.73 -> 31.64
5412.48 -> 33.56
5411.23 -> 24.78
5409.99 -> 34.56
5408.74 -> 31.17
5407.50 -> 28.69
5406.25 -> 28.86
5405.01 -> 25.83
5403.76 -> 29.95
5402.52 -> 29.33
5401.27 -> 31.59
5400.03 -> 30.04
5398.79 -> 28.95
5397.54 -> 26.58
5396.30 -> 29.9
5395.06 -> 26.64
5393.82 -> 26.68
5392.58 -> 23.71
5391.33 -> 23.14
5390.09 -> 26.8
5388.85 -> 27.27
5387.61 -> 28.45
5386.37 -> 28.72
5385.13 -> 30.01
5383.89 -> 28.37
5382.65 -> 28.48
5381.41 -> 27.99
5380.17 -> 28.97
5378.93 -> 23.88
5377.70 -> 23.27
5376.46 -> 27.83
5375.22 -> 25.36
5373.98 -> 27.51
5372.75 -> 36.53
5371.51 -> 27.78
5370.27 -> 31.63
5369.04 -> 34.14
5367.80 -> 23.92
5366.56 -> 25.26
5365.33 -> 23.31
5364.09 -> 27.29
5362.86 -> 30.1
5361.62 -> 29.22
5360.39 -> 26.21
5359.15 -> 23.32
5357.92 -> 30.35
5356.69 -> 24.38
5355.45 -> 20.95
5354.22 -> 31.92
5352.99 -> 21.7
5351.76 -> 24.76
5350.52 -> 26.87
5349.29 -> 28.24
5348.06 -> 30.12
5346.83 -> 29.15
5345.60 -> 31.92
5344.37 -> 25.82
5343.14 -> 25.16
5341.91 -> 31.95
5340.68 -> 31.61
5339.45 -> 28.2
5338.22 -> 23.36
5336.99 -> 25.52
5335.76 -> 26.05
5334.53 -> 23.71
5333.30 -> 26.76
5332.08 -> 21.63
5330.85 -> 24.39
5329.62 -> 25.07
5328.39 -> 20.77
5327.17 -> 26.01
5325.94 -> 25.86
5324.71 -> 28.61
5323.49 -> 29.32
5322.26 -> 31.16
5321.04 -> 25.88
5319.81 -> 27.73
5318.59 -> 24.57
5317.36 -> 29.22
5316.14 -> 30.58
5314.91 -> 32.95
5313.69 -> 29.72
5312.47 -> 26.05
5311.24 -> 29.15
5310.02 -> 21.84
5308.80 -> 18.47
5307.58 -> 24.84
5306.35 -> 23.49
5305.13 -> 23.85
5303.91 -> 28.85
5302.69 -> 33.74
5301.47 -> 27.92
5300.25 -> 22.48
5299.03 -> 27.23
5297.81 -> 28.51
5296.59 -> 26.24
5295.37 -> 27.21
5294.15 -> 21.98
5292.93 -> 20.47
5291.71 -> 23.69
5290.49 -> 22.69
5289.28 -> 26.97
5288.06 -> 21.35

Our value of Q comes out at 0.20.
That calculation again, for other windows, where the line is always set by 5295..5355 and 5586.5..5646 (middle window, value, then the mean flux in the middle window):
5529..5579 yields 1.8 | 27.3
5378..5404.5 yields -0.5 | 27.8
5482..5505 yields -1.0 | 29.1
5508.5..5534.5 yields 1.8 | 26.1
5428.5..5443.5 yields -1.3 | 29.9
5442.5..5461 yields -0.9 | 29.1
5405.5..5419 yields -0.9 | 29.3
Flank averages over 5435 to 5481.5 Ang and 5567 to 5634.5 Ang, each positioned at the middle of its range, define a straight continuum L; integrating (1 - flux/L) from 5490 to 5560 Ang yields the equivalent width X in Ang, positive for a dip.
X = 4.4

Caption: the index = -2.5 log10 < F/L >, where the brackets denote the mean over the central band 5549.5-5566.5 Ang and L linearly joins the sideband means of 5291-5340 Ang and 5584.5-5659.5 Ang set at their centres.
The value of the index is 0.068 mag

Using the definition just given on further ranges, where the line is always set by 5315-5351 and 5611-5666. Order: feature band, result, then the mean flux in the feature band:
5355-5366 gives 0.048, 26.2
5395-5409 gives -0.049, 29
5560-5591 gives 0.050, 27.8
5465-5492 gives -0.020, 28.9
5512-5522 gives 0.067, 26.9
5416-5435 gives 0.026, 27.3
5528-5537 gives 0.100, 26.2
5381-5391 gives -0.021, 28.1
